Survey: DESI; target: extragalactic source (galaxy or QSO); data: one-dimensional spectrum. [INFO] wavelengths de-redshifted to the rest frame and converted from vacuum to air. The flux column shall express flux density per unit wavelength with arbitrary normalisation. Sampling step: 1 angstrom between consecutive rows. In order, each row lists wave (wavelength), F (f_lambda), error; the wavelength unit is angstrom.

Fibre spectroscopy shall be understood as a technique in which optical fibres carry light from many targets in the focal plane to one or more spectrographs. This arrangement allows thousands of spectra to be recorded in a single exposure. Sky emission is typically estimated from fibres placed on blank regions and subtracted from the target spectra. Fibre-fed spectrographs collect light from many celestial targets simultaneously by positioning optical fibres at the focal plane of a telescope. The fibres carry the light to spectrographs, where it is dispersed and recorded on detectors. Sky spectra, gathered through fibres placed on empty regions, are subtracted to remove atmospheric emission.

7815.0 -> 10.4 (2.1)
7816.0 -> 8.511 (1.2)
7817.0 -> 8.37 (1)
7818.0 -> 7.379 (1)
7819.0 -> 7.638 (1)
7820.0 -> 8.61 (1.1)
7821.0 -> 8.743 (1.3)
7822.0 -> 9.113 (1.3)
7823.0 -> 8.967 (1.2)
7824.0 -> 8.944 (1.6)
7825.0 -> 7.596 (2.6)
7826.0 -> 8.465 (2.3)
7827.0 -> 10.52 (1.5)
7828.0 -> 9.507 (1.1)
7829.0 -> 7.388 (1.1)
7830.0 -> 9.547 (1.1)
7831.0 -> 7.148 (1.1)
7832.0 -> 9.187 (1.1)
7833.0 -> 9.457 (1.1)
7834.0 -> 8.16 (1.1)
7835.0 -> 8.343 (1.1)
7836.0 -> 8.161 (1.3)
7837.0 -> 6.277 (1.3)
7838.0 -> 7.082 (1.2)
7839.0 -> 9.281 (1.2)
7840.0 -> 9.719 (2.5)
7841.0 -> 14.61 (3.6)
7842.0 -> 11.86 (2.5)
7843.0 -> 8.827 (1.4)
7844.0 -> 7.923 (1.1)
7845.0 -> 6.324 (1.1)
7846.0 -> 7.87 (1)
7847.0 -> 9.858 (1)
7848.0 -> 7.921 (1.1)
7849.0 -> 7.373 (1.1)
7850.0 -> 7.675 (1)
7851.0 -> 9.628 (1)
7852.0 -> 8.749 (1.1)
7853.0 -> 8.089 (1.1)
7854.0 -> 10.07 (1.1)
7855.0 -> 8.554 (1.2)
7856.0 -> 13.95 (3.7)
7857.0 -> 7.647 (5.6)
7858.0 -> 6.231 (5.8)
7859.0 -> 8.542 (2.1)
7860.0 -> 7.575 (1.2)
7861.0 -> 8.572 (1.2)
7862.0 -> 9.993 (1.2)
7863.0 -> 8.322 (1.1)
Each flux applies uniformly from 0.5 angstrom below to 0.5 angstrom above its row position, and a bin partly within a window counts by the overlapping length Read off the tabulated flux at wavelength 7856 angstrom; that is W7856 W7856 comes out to 13.95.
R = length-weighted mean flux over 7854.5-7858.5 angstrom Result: 9.1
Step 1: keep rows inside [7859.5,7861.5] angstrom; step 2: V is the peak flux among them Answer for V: 8.572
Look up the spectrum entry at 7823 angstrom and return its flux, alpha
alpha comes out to 8.967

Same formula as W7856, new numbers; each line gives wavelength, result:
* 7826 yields 8.465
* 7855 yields 8.554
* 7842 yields 11.86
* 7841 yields 14.61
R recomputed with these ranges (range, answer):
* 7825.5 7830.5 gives 9.09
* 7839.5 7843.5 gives 11.3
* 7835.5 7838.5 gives 7.17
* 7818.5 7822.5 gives 8.53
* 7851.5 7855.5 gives 8.87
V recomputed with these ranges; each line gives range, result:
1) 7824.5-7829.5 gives 10.52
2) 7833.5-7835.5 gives 8.343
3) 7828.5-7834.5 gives 9.547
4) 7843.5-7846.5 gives 7.923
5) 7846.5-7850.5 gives 9.858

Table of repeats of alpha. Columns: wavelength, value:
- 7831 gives 7.148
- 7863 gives 8.322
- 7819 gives 7.638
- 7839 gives 9.281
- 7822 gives 9.113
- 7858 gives 6.231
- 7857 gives 7.647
